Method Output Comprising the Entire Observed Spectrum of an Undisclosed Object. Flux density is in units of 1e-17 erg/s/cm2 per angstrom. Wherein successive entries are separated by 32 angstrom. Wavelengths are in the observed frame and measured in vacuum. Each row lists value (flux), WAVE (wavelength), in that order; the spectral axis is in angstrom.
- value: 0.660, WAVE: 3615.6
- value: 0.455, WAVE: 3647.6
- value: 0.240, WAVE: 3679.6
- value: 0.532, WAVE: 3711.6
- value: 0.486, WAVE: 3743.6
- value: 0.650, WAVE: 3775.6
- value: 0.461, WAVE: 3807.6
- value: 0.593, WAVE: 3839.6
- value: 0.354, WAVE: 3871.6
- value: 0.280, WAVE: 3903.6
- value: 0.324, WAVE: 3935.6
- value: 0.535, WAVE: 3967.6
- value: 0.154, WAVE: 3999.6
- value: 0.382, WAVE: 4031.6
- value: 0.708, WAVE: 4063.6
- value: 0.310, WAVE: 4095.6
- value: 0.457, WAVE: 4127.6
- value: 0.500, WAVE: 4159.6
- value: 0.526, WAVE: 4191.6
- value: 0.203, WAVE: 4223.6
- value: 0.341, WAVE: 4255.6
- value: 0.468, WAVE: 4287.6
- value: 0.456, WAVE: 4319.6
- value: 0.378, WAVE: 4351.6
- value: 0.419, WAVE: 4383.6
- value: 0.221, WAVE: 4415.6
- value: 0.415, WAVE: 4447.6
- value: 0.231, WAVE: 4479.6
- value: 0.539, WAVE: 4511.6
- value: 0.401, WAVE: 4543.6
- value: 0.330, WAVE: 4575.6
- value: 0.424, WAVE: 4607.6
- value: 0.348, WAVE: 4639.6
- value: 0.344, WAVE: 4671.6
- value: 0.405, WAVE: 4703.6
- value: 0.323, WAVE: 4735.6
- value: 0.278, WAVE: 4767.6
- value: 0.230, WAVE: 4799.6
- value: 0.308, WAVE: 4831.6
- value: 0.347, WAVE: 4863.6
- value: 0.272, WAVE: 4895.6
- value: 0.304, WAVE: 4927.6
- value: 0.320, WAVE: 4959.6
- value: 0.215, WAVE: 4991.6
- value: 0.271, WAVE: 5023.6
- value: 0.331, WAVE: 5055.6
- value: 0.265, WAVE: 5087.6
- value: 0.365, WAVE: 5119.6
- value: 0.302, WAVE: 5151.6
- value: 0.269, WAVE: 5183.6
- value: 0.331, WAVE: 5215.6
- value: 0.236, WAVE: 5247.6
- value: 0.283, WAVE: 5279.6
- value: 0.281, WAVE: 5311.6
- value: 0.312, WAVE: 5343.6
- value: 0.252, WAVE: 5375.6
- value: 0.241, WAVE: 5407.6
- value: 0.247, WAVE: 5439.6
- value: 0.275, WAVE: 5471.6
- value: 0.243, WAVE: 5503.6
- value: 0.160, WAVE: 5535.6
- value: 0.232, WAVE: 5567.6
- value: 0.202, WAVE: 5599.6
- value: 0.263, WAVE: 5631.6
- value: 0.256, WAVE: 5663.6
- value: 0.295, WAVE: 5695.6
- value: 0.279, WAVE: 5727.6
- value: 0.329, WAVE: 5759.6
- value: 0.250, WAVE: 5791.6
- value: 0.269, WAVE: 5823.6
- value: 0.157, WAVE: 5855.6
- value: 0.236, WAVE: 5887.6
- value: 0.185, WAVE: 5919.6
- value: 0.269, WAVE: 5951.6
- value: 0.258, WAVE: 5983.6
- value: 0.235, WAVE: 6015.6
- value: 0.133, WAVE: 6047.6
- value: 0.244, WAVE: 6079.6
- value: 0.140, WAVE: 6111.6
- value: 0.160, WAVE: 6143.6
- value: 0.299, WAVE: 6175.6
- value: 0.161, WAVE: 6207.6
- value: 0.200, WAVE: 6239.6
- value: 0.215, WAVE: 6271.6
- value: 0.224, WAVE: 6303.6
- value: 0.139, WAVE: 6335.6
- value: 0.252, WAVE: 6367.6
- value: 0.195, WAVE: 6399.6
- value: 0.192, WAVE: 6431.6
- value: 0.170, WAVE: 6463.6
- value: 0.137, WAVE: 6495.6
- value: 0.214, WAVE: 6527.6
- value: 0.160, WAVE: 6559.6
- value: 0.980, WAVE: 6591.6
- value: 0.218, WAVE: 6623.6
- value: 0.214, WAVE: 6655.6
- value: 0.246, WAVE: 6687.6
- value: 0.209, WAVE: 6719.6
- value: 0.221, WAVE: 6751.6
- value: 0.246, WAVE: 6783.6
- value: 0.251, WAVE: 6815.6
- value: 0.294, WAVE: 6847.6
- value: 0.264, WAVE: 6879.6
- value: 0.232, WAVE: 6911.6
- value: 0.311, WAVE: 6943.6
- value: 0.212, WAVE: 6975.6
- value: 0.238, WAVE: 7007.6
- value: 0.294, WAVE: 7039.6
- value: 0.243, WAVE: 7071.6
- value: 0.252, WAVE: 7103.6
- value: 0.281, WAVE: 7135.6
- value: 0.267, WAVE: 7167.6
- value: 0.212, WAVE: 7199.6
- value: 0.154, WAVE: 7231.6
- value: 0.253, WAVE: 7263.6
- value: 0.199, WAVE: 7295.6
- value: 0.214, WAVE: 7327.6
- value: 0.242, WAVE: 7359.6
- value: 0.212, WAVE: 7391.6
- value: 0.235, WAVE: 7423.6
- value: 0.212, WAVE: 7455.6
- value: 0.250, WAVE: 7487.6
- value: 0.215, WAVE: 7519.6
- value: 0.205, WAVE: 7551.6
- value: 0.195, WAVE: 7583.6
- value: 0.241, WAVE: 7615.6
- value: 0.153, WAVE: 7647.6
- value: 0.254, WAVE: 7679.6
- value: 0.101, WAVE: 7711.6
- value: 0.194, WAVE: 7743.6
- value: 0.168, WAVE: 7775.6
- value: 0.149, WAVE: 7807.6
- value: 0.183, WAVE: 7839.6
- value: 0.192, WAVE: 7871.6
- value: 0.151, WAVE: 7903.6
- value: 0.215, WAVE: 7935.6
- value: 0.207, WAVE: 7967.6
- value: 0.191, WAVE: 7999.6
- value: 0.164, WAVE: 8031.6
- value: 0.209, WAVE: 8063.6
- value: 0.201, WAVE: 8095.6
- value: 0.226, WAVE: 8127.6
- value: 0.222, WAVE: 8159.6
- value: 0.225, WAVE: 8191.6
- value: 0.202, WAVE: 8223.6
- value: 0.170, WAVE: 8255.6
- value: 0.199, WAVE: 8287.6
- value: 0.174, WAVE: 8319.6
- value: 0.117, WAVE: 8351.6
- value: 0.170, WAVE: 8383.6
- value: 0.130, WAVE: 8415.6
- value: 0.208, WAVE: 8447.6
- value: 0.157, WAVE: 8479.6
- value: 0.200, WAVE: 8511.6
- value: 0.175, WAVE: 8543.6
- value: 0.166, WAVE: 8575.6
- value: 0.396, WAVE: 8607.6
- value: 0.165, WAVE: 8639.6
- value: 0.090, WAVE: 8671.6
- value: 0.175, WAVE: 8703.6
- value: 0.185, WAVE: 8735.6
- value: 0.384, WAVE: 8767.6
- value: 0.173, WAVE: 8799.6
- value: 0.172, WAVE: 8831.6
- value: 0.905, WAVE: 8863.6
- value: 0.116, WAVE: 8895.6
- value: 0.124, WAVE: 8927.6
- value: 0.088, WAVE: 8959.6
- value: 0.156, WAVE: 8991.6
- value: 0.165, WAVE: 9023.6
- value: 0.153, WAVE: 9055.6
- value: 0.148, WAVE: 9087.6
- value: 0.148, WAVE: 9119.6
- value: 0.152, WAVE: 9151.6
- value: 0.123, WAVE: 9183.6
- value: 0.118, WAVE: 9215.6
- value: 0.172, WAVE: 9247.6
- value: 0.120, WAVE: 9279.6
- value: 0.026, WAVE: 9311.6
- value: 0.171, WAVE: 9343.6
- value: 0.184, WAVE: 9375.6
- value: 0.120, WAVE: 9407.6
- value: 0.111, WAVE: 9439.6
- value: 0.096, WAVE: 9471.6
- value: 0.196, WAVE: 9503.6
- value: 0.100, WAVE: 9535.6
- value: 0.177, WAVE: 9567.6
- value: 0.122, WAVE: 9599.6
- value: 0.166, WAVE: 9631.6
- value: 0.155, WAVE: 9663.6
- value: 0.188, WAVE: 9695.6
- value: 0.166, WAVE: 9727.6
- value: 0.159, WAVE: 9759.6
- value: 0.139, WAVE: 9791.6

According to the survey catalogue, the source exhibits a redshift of 0.77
